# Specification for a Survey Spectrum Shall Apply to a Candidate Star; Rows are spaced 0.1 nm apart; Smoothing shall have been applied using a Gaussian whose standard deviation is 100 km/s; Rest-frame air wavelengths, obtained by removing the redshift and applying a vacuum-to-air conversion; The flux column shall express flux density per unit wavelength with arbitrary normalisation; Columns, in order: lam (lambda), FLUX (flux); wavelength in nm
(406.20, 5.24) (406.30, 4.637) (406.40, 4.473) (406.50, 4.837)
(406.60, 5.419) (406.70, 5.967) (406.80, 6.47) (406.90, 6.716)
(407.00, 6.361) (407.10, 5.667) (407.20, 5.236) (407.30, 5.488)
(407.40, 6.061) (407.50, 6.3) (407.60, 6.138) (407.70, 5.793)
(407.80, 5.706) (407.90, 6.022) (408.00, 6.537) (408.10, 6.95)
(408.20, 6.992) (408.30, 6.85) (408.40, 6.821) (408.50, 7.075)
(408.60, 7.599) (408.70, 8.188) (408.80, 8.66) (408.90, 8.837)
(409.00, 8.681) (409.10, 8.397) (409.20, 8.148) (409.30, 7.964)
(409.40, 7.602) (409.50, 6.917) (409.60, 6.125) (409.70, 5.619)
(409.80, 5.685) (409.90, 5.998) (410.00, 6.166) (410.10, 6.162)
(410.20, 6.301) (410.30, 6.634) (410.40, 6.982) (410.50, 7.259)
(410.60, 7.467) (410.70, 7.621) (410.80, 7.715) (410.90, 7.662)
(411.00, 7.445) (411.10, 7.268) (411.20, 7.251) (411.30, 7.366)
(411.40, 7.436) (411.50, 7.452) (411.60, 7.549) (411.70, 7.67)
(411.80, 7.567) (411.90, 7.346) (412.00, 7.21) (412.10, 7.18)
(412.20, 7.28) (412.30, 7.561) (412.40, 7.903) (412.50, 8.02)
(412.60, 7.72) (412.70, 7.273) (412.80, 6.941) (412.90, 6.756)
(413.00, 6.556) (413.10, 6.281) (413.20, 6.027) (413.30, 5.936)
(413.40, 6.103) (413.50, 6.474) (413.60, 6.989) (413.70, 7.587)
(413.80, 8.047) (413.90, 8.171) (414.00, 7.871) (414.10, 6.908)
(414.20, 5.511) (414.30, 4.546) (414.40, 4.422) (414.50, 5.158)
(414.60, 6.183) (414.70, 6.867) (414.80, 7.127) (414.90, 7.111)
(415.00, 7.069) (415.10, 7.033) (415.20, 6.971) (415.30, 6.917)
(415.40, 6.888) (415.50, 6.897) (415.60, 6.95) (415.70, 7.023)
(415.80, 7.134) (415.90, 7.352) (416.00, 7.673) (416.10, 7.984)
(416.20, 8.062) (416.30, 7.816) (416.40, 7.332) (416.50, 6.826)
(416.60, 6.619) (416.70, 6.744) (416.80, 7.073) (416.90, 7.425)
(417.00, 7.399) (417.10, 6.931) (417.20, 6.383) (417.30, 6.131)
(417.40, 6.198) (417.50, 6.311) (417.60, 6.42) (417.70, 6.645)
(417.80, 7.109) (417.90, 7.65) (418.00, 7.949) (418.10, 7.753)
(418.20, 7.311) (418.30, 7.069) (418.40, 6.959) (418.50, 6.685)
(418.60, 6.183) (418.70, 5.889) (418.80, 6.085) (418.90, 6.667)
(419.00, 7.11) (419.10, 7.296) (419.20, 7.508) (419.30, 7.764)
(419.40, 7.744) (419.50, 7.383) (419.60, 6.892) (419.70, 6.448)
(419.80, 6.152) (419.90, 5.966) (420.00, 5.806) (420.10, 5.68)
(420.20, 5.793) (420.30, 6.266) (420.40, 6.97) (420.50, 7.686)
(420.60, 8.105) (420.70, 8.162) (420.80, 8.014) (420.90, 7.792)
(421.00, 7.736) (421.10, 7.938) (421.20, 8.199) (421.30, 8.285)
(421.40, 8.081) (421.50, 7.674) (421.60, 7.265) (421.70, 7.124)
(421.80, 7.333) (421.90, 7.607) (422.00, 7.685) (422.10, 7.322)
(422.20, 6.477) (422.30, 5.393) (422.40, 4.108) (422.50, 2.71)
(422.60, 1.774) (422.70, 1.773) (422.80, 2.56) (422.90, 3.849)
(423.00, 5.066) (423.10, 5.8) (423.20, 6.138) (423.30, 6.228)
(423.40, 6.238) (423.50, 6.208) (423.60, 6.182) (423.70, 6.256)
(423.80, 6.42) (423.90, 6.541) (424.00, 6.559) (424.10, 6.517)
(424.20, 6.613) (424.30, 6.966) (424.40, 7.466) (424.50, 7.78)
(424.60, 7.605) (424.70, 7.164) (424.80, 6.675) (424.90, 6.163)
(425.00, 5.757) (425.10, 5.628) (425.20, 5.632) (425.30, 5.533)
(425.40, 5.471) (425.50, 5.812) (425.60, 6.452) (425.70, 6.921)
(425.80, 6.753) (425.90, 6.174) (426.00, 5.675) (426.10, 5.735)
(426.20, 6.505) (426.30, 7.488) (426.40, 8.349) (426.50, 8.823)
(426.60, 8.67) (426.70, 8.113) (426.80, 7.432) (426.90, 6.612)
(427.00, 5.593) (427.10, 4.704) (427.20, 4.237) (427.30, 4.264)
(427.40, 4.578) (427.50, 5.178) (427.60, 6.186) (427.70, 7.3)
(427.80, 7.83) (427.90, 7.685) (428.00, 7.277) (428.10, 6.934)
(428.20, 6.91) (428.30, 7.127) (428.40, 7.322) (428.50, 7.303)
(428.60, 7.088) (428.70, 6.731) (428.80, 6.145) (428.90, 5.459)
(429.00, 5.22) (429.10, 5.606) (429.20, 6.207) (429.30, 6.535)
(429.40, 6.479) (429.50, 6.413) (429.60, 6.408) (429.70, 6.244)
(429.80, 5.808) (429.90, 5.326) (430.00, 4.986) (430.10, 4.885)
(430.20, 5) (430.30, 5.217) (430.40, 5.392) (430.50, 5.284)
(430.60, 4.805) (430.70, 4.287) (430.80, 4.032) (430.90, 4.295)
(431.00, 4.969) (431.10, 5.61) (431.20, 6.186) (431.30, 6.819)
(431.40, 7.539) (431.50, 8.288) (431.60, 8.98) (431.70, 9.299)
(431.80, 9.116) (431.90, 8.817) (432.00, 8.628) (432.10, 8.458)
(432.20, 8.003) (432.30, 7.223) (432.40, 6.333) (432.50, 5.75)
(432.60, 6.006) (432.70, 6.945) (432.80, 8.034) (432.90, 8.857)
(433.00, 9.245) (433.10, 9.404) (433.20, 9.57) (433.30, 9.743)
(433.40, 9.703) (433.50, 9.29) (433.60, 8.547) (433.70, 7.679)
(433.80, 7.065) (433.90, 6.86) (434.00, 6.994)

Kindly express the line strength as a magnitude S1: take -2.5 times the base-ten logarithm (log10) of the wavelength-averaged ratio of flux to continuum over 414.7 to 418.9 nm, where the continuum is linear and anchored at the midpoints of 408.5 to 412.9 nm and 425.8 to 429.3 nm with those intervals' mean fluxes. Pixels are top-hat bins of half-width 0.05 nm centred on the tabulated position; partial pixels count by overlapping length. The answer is 0.01 mag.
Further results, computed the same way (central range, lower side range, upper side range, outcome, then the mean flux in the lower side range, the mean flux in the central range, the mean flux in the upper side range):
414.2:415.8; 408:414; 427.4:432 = 0.09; 7.21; 6.47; 6.37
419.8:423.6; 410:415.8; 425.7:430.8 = 0.04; 6.97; 6.29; 6.23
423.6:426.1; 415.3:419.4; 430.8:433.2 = 0.13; 7.04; 6.42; 7.48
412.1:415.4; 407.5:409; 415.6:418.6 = 0.04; 7.04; 6.8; 7.08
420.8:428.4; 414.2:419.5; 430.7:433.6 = 0.14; 6.88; 6.4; 7.64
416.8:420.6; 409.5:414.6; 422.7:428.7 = -0.03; 6.88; 6.82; 6.37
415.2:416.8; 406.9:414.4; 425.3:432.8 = -0.06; 6.95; 7.2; 6.47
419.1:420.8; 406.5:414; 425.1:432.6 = -0.04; 6.96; 6.94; 6.43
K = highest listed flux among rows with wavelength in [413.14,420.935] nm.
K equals 8.171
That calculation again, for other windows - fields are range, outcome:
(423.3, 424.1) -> 6.559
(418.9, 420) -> 7.764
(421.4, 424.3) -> 7.685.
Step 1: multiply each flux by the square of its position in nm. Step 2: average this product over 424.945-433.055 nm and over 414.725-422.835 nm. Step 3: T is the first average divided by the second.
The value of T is 1.00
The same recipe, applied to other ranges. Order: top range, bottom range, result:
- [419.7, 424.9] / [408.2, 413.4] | 0.94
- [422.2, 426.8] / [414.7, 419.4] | 0.89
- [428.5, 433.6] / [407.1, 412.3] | 1.08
